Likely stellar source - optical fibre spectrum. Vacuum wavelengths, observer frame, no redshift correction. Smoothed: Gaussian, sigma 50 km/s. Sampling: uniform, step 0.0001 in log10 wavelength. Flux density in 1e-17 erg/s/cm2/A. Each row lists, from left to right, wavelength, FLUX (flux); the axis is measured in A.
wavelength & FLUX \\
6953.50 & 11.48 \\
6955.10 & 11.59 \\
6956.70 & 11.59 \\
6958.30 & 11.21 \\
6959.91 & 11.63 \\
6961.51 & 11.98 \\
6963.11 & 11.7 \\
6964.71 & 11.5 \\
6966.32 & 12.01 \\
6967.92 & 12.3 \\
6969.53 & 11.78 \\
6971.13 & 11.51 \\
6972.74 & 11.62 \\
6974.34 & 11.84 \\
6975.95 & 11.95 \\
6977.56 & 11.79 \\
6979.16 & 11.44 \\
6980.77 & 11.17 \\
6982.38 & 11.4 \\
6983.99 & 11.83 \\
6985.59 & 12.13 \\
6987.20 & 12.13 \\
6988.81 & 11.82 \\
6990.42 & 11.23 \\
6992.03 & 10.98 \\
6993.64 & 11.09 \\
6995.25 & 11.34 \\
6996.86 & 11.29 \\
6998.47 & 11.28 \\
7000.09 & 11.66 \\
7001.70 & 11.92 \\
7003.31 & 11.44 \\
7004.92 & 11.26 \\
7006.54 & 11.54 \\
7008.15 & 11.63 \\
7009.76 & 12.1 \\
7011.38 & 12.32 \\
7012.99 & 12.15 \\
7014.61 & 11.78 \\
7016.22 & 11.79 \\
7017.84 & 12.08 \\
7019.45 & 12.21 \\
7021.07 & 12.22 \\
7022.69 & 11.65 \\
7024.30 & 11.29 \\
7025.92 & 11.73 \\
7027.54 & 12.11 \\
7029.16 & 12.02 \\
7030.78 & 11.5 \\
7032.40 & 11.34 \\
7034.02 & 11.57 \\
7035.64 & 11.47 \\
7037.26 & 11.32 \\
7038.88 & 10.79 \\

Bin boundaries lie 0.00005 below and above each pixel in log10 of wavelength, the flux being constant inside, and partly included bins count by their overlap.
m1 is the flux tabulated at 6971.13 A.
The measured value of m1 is 11.51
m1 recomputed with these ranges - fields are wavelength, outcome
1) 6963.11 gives 11.7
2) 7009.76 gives 12.1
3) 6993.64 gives 11.09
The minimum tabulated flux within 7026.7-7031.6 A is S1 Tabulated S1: 11.5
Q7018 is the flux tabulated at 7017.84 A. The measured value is 12.08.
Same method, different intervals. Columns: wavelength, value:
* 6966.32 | 12.01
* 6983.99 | 11.83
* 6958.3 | 11.21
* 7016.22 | 11.79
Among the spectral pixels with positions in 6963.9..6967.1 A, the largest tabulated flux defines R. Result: 12.01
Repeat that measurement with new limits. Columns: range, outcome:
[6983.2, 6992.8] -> 12.13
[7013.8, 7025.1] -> 12.22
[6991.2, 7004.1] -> 11.92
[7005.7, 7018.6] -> 12.32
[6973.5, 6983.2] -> 11.95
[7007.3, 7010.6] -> 12.1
